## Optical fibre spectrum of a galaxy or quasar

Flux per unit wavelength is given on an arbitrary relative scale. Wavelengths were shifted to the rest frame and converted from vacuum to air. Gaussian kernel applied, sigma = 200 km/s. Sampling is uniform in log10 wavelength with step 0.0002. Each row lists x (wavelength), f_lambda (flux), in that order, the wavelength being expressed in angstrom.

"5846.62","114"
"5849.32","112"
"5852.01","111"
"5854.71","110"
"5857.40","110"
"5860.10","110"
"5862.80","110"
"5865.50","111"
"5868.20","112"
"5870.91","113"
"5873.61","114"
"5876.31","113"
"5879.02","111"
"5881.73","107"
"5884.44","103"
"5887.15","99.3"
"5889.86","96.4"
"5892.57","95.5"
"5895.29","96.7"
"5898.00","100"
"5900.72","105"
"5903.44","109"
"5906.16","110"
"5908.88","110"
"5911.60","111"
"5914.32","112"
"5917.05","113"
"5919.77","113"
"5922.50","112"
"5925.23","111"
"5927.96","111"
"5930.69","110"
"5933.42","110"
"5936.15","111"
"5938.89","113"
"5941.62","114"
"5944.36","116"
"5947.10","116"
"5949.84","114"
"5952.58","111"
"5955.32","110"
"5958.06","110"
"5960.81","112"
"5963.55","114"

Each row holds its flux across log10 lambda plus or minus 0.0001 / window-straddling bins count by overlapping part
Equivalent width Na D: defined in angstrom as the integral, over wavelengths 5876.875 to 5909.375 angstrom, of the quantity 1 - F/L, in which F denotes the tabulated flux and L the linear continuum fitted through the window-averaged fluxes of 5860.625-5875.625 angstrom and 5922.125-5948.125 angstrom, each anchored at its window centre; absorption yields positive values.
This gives 2.5 angstrom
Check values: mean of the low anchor 112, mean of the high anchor 112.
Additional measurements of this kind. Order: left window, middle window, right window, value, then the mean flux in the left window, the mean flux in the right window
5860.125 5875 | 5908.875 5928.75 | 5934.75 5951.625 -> 0.26 angstrom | 112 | 114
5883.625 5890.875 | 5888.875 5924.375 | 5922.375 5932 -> -0.52 angstrom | 99.5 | 111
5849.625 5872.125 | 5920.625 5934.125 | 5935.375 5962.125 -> 0.16 angstrom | 111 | 113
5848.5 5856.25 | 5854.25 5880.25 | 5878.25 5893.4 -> -1.10 angstrom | 111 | 102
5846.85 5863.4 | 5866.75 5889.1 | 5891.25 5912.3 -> -0.21 angstrom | 111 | 104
